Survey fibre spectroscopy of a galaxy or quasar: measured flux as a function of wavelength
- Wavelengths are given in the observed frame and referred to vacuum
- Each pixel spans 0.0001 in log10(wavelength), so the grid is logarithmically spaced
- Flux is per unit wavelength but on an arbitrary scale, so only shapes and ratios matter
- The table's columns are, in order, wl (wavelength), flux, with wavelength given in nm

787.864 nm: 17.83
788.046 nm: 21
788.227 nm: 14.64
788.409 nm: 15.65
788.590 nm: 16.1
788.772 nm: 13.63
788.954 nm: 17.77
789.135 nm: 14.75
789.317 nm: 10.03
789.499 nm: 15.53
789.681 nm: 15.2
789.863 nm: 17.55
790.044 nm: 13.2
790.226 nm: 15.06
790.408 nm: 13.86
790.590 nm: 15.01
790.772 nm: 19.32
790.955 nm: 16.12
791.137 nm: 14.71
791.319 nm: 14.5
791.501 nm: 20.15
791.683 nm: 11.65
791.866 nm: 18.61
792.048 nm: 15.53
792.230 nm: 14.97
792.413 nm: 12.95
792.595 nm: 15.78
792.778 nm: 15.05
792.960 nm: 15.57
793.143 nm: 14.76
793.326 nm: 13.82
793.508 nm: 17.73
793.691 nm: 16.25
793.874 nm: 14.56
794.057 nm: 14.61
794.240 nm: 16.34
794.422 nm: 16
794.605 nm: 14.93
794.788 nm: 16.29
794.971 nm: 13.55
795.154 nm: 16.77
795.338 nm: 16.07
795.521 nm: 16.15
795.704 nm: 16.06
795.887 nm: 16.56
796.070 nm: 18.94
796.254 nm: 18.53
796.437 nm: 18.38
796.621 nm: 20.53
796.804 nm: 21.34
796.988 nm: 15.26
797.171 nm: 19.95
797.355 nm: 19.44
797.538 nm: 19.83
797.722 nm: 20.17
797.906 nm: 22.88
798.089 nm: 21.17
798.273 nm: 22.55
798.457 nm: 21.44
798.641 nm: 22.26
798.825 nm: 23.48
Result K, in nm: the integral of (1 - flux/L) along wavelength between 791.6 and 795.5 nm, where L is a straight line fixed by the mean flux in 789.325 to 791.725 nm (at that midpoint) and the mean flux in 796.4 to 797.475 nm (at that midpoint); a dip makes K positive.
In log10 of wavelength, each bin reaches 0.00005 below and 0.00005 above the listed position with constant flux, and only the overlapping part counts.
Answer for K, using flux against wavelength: 0.42 nm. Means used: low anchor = 15.4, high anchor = 19.2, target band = 15.3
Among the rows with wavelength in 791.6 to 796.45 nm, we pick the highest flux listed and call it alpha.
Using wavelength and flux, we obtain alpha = 18.94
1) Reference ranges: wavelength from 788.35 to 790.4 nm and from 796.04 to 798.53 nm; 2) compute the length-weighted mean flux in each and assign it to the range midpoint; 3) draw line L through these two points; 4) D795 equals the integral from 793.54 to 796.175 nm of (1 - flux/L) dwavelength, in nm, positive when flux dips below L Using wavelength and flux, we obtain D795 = 0.35 nm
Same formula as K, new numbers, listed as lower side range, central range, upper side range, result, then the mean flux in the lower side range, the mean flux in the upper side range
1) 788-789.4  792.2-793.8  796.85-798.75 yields 0.23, 15.3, 20.5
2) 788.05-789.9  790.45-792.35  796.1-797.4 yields 0.06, 15.3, 19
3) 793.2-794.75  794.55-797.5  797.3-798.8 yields 0.16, 15.5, 21.4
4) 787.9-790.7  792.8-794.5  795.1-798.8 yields 0.20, 15.3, 19.3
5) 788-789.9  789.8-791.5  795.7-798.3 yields 0.06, 15.4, 19.5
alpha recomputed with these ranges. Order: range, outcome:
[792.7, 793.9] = 17.73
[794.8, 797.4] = 21.34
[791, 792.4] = 20.15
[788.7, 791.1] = 19.32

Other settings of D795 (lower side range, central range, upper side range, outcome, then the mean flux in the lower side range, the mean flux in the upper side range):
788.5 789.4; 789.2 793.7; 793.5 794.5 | -0.05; 14.5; 15.8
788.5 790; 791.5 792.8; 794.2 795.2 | 0.00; 15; 15.6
